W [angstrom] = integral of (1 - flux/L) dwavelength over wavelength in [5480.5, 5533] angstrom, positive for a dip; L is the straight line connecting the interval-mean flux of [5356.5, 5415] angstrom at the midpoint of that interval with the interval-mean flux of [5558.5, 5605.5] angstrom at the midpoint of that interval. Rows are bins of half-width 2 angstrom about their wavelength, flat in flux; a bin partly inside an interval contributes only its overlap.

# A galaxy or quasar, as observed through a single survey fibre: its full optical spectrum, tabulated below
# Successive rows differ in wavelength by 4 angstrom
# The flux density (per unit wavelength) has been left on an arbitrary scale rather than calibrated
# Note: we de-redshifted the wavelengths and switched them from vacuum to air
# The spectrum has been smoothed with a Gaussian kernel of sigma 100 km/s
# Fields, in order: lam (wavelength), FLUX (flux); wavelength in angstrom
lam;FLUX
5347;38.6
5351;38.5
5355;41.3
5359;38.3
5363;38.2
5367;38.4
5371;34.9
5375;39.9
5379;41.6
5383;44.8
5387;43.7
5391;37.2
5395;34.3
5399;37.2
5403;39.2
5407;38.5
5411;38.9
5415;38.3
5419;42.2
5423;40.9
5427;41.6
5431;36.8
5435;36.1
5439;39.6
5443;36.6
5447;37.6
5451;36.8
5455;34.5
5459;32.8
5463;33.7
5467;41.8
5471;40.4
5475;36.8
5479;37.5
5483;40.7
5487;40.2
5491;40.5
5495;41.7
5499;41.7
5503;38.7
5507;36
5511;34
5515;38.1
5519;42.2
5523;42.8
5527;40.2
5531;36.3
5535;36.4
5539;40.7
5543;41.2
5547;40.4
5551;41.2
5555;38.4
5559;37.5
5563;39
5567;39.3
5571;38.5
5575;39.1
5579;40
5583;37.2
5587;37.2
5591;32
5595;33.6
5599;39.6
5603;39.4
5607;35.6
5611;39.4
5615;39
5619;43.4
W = -1.8 angstrom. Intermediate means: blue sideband 38.9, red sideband 37.7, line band 39.5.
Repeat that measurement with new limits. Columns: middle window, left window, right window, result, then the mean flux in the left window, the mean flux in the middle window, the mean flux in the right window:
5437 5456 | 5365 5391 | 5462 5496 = 1.2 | 40.3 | 37.2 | 39.3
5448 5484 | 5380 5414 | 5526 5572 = 1.9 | 39.3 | 37.1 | 39.1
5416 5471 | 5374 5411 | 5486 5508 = 2.6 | 39.6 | 37.9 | 40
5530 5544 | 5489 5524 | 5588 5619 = 0.1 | 39.4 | 38.6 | 37.4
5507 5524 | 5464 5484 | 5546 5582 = 0.2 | 39.1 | 38.7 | 39.2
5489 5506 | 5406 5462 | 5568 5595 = -1.3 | 37.9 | 40.4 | 37.1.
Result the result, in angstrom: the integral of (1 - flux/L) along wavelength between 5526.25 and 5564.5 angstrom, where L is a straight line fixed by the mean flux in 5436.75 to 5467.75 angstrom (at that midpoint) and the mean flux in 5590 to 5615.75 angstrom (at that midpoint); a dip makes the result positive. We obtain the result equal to -2.4 angstrom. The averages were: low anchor 36.5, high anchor 37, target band 39.1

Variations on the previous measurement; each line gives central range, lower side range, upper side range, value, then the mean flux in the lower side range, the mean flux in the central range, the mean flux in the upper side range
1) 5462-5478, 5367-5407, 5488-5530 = 0.4 angstrom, 39.1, 38.4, 39.5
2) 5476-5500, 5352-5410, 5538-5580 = -0.5 angstrom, 39.1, 40.2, 39.5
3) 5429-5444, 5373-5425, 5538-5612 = 0.8 angstrom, 39.7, 37.3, 38.3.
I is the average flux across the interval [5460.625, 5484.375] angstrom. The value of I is 38.3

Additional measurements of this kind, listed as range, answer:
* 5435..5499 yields 38.1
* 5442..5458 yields 36.1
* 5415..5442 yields 39.3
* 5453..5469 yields 35.7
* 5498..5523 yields 38.7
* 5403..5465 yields 37.7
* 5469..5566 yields 39.3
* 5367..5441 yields 39.2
